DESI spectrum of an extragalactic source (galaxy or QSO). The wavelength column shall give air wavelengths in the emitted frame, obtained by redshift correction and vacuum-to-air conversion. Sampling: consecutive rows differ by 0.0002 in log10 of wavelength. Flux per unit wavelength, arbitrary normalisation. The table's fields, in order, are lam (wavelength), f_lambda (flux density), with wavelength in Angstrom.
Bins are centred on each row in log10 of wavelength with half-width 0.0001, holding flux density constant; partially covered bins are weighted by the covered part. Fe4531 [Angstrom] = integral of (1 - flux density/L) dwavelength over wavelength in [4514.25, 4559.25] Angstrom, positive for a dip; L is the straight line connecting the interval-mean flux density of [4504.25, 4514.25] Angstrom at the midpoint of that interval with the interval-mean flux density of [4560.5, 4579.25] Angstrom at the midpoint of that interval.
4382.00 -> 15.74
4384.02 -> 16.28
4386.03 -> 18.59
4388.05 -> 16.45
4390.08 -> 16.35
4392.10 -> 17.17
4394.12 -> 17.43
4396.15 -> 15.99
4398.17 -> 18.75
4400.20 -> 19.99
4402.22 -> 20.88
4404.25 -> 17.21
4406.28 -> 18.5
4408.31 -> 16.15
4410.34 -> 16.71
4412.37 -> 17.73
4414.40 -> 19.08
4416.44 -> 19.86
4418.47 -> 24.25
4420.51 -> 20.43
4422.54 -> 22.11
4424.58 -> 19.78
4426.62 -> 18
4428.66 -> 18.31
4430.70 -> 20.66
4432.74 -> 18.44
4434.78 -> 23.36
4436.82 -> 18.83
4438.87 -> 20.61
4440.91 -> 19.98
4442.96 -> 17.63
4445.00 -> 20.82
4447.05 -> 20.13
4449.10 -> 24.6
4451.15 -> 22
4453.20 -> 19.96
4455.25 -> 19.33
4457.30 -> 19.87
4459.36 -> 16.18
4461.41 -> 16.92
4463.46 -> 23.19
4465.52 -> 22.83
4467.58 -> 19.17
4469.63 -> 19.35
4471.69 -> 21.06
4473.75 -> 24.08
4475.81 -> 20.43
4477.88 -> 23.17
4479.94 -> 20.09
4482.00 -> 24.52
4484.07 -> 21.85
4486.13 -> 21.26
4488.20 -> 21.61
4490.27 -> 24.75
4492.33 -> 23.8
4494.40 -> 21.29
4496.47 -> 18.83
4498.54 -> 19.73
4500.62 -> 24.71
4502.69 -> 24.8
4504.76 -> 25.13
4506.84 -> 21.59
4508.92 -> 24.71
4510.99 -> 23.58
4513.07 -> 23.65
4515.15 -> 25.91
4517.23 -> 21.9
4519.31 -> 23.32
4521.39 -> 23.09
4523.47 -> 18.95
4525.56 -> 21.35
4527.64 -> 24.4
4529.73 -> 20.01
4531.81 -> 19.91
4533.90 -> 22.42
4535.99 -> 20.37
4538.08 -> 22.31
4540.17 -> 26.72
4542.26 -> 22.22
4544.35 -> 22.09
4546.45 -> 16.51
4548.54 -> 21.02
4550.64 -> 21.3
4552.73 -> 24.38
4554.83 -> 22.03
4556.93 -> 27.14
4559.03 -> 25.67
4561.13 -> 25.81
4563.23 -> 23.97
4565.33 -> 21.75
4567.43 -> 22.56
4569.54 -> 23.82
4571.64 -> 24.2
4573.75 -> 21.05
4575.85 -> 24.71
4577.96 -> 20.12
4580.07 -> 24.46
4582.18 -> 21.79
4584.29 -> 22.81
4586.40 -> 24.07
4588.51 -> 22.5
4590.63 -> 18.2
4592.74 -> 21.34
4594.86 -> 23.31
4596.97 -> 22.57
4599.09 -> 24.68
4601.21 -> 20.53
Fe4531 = 2.0 Angstrom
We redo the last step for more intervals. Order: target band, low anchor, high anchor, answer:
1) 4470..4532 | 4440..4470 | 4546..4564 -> -2.48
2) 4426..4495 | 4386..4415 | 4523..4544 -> -4.16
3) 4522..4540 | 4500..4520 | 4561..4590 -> 1.59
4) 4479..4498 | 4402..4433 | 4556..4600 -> -0.89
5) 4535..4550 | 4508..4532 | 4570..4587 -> 0.76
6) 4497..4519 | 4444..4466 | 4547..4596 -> -1.92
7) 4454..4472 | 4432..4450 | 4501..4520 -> 1.55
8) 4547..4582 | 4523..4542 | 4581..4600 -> -1.69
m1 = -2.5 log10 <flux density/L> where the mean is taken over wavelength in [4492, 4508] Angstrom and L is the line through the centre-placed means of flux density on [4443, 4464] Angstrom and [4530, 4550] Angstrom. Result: -0.08 mag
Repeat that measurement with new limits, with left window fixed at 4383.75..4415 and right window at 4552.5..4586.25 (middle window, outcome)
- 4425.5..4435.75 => -0.05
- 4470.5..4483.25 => -0.09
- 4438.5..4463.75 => -0.03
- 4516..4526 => 0.00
